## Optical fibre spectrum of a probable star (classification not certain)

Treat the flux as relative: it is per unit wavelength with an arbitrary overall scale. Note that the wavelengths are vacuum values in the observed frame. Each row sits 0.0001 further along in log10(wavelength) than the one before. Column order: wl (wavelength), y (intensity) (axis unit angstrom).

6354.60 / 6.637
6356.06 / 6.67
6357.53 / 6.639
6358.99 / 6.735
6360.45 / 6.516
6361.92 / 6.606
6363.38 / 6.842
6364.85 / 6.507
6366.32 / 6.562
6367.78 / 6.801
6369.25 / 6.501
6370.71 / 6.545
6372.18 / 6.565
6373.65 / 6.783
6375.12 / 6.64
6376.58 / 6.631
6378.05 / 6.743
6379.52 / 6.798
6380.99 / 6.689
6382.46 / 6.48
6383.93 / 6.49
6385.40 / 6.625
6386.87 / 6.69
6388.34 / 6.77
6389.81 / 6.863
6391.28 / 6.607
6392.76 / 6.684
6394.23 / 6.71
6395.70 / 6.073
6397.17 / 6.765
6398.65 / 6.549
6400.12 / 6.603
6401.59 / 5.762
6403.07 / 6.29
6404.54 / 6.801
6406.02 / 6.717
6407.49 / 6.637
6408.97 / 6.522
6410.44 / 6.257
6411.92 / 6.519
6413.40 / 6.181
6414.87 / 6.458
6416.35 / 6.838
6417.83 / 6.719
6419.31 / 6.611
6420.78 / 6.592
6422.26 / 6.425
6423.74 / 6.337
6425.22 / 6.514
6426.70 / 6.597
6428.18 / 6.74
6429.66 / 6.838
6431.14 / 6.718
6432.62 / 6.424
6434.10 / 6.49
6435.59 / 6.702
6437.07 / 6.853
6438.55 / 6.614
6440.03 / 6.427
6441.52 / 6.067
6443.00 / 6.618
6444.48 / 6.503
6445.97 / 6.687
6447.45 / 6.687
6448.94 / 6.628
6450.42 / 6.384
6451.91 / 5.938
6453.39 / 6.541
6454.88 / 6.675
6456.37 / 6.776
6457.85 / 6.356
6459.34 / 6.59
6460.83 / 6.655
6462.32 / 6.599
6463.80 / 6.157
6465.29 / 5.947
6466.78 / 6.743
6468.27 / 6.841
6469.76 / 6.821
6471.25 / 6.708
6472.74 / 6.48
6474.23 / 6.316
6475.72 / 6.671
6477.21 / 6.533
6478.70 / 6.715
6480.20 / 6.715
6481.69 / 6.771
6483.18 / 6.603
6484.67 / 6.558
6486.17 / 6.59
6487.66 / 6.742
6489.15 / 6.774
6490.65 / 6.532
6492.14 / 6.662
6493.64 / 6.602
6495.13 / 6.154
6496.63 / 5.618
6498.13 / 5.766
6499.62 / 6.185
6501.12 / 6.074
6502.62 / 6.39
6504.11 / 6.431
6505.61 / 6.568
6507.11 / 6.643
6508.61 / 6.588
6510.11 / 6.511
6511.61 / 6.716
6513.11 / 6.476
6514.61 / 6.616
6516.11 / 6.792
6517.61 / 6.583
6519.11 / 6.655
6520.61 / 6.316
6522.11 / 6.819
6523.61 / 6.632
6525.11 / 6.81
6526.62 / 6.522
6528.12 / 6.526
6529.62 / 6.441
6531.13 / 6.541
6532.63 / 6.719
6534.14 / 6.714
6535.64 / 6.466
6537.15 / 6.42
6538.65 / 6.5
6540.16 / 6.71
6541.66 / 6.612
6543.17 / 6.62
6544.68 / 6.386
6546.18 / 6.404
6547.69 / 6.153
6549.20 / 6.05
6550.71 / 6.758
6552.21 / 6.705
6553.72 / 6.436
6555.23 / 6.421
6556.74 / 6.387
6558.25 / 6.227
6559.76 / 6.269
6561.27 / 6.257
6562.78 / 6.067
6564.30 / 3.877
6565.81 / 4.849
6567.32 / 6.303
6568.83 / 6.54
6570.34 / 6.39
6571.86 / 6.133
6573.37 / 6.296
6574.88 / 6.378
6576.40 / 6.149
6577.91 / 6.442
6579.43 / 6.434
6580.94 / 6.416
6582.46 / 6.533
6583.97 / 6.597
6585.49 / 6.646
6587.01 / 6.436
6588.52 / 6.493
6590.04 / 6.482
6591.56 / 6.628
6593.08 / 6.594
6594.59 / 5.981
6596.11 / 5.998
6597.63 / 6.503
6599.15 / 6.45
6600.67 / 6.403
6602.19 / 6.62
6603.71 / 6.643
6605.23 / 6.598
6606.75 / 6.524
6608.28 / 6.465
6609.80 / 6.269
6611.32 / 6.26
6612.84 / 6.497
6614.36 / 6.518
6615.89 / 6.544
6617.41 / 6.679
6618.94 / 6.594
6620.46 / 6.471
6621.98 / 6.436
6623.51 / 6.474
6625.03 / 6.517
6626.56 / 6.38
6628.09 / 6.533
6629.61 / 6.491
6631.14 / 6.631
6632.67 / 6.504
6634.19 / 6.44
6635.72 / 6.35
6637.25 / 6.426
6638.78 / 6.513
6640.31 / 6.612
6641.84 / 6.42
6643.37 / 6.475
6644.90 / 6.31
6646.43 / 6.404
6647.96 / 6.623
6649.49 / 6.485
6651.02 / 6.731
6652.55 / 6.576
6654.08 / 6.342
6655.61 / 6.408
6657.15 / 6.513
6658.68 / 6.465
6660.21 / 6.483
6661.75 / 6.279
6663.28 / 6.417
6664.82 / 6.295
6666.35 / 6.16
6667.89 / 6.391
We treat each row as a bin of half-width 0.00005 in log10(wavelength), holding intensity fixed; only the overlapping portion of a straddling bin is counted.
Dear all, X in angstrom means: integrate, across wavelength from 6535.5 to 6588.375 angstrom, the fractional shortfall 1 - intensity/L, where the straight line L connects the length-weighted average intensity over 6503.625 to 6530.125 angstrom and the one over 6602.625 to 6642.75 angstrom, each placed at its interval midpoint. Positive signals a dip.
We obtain 2.1 angstrom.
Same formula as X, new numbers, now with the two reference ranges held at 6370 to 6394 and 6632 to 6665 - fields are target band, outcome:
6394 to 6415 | 0.62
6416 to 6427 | 0.10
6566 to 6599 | 0.70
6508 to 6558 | 0.04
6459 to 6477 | 0.15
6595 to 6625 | 0.11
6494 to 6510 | 0.75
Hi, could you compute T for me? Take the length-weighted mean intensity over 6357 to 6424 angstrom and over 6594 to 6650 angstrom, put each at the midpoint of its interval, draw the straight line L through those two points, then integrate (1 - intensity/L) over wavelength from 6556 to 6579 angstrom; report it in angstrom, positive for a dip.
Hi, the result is 1.6 angstrom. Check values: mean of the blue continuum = 6.58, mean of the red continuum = 6.46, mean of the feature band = 6.04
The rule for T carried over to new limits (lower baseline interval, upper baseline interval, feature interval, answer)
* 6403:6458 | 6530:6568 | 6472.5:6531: -1.21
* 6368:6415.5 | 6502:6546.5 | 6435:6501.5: 0.67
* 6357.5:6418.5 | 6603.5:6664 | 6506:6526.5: -0.29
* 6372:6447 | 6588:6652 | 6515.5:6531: -0.20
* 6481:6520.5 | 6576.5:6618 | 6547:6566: 1.18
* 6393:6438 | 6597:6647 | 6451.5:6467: 0.18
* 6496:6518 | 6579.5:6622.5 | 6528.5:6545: -0.36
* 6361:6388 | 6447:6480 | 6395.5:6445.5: 0.43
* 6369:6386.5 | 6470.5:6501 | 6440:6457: 0.09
